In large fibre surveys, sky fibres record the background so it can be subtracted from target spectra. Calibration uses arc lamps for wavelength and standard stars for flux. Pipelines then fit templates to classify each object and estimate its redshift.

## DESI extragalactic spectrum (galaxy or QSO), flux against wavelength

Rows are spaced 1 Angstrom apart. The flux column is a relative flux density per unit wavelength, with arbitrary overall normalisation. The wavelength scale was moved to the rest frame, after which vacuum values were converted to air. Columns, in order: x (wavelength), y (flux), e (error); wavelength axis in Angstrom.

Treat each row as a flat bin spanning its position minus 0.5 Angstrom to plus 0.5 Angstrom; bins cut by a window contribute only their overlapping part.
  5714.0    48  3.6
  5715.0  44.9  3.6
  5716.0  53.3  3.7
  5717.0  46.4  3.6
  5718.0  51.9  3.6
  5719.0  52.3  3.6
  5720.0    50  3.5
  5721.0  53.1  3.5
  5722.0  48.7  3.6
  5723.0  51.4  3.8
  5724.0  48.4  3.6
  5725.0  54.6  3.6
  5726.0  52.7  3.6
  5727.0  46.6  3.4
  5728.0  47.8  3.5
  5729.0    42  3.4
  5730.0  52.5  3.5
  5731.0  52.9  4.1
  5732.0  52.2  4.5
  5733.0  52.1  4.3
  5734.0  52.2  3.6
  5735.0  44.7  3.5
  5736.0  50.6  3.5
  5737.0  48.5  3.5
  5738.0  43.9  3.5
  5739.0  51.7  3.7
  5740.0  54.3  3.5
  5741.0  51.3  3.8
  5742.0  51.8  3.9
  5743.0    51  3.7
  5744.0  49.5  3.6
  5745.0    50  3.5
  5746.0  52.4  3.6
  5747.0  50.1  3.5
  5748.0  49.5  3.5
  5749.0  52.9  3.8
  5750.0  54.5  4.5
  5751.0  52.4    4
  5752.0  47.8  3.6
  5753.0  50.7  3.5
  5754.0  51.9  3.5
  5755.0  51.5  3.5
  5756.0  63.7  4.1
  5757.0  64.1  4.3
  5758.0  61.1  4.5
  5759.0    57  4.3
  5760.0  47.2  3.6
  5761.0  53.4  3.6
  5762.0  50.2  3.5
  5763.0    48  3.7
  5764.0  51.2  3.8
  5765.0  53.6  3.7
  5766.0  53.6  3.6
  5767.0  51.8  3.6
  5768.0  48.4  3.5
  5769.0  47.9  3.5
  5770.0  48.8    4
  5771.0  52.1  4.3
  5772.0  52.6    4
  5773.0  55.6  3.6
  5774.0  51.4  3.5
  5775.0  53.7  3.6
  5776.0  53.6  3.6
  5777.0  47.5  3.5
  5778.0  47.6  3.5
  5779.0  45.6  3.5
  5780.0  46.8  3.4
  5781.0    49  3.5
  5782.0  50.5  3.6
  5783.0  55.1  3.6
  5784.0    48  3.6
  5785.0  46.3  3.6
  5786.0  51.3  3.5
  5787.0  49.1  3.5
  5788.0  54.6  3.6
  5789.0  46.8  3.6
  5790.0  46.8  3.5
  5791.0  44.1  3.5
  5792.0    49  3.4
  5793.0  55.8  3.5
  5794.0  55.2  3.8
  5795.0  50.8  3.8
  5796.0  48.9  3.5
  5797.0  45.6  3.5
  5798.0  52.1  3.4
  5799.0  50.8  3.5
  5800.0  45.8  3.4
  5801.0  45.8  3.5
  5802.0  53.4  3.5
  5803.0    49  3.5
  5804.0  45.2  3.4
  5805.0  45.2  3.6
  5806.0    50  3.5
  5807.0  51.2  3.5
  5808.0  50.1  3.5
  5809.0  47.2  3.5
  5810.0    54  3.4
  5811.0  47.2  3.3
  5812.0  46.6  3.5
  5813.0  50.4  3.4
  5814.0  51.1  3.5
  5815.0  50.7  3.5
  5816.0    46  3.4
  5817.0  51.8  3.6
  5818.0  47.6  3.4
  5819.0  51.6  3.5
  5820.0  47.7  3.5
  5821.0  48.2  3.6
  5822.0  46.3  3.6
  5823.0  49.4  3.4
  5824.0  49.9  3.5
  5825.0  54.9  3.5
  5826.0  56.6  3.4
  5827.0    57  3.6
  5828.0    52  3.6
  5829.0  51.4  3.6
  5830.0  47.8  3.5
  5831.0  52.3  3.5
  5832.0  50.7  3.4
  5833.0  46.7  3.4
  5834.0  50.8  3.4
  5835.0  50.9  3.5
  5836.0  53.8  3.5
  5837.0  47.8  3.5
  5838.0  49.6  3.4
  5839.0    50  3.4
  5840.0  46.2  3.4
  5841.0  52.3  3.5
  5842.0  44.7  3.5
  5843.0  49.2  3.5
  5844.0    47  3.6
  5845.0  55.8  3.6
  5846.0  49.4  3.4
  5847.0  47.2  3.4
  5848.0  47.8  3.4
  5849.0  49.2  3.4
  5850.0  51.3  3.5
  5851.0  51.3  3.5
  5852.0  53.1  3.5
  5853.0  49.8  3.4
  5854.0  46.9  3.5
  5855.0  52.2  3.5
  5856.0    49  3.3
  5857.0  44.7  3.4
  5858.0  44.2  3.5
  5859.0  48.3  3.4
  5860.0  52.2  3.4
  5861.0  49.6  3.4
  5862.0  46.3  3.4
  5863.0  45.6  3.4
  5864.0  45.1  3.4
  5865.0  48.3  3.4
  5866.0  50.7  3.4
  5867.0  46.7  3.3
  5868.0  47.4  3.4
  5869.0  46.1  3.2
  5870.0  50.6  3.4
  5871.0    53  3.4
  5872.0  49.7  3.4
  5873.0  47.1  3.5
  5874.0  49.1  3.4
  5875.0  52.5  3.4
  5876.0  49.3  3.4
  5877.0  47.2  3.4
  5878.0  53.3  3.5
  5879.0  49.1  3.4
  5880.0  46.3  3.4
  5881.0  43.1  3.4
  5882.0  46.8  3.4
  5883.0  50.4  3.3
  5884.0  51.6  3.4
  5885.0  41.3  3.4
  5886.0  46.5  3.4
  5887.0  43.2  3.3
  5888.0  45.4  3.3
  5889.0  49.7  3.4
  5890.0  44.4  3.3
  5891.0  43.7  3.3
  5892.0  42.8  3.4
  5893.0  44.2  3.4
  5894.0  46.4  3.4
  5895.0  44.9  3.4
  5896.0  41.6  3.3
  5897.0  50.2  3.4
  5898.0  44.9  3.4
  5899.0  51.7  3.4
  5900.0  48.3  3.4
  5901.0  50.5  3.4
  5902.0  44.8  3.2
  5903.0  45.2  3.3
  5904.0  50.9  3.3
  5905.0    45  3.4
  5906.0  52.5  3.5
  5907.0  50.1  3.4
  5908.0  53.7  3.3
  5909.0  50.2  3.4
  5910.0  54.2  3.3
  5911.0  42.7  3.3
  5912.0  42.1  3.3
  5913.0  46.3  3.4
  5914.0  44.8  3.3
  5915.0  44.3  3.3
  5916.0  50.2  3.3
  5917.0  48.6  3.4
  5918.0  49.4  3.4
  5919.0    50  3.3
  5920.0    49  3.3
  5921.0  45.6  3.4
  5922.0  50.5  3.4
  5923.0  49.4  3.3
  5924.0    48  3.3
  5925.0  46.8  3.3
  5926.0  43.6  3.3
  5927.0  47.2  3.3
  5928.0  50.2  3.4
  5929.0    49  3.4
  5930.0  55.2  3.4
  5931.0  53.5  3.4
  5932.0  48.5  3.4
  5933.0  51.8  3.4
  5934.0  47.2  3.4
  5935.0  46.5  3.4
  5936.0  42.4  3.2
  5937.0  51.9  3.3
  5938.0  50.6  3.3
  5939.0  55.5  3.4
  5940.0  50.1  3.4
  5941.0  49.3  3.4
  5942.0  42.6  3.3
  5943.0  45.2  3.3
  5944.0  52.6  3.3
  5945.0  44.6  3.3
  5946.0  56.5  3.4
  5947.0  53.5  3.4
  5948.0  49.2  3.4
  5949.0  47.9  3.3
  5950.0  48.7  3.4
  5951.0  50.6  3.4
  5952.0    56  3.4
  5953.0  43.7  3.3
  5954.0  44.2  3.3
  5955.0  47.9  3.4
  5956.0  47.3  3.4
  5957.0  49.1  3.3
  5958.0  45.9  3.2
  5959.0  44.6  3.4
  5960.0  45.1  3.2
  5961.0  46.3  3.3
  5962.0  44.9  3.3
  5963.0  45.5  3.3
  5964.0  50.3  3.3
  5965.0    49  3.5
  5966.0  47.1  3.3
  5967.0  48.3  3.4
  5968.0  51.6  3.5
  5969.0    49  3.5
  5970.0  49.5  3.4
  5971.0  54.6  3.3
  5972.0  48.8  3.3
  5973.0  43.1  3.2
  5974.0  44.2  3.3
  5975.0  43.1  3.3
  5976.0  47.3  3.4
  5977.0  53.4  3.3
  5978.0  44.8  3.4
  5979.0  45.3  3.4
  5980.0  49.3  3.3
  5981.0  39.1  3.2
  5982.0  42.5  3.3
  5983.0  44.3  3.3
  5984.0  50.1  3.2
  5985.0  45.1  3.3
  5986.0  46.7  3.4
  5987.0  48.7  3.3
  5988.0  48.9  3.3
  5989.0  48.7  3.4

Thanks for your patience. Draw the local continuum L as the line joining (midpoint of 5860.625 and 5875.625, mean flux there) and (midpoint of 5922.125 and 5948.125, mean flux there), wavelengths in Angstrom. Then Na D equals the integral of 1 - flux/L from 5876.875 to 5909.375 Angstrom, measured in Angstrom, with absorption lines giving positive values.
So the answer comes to 1.0 Angstrom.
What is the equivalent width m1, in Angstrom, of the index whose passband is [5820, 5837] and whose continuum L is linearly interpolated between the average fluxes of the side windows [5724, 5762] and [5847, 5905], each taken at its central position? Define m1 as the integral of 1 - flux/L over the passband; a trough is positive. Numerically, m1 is -0.6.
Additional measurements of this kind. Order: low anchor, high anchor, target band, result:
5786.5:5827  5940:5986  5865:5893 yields 0.6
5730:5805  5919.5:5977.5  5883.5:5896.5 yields 1.1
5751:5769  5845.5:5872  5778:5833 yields 1.5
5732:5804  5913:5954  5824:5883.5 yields 0.5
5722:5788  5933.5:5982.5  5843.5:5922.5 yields 1.7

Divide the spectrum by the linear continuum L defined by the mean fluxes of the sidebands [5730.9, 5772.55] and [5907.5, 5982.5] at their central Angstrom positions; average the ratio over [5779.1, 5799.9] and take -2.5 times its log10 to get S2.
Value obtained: 0.030 mag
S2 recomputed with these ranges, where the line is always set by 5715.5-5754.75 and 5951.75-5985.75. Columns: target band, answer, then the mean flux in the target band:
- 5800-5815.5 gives 0.009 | 49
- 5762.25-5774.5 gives -0.026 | 51.2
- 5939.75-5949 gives -0.041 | 49.2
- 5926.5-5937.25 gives -0.040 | 49.3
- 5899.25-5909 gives -0.026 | 49.1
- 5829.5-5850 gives -0.012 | 49.5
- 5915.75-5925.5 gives -0.022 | 48.7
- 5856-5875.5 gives 0.006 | 48.3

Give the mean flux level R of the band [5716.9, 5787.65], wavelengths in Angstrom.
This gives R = 51.1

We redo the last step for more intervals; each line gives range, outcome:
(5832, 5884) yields 49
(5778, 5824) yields 49.2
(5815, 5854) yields 50.1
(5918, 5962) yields 48.6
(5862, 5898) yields 47.2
